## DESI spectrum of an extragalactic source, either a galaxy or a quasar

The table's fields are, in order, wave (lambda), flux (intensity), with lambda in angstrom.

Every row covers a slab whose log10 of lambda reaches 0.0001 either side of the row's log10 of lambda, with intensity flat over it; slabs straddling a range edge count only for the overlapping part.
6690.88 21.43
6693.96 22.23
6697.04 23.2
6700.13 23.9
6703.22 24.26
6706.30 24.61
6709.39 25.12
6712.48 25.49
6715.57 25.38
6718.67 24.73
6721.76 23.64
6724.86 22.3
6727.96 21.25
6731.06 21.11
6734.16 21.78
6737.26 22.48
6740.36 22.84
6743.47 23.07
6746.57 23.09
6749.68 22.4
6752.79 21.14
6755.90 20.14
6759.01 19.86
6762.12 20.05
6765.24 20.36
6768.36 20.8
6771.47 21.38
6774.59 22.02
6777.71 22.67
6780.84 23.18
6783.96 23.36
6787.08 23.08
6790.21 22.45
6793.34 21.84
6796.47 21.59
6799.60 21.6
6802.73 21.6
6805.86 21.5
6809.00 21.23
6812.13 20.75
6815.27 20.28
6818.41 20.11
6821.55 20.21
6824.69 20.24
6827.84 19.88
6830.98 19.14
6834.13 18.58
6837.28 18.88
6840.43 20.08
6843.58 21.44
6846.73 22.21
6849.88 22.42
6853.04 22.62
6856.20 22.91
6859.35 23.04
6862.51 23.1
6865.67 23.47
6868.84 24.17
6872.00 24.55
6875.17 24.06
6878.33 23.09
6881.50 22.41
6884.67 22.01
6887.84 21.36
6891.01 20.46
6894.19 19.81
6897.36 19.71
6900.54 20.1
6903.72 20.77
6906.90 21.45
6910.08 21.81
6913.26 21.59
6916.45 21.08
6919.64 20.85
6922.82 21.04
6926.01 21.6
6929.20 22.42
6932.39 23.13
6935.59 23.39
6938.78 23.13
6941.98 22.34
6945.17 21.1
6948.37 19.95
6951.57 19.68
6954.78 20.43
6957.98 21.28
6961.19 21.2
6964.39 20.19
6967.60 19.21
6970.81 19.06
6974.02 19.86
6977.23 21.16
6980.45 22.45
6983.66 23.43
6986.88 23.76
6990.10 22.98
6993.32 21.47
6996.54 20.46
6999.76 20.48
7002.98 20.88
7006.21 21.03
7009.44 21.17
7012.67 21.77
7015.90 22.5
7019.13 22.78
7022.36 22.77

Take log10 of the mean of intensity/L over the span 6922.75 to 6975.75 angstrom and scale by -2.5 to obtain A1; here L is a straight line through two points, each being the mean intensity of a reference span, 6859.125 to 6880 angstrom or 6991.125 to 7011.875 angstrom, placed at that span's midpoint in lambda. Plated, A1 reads 0.048 mag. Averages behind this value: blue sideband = 23.7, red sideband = 21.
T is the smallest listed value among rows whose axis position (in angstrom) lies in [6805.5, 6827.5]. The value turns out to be 20.11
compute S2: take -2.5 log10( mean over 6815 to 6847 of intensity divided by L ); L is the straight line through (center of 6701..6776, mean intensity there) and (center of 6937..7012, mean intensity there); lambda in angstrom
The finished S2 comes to 0.10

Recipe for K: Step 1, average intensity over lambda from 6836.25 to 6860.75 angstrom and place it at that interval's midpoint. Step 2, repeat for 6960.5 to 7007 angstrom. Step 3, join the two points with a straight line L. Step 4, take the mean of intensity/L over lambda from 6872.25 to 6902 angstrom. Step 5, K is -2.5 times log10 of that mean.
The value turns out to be 0.00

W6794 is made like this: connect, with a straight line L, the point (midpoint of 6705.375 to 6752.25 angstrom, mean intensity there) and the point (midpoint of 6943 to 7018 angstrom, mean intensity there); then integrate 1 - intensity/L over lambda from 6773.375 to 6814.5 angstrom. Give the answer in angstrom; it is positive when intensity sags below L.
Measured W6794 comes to 1.2 angstrom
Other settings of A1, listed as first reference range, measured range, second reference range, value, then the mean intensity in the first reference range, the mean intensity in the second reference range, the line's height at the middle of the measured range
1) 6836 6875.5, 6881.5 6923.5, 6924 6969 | 0.05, 22.5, 21.4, 21.9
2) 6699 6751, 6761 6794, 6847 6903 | 0.05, 23.4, 22.3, 23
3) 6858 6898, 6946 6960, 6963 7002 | 0.06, 22.5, 21.2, 21.6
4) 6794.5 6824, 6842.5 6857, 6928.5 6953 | -0.05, 21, 21.9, 21.3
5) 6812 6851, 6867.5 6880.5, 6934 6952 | -0.15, 20.3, 21.7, 20.8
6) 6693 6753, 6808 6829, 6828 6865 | 0.07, 23.3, 21.3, 21.8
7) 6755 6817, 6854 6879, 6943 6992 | -0.11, 21.5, 21.1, 21.3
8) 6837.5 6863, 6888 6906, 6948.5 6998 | 0.07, 22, 21.1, 21.7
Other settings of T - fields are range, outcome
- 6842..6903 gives 19.71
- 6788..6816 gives 20.28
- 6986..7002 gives 20.46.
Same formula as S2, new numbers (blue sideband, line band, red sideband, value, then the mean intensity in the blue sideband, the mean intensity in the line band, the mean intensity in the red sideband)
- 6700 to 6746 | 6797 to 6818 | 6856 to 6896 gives 0.09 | 23.4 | 21.1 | 22.6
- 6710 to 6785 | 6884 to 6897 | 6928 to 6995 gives 0.05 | 22.3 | 20.7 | 21.5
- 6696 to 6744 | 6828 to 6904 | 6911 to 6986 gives 0.02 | 23.5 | 21.7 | 21.3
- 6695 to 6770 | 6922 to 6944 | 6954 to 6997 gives -0.05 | 22.6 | 22.5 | 21.2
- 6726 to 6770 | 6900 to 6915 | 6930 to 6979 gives 0.00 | 21.5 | 21.2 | 21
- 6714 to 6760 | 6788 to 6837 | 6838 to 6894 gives 0.09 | 22.4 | 20.7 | 22.4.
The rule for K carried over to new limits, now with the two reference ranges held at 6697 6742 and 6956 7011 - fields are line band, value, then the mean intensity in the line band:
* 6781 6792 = 0.00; 23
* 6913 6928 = 0.03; 21.2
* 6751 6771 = 0.13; 20.5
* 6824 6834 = 0.15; 19.5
